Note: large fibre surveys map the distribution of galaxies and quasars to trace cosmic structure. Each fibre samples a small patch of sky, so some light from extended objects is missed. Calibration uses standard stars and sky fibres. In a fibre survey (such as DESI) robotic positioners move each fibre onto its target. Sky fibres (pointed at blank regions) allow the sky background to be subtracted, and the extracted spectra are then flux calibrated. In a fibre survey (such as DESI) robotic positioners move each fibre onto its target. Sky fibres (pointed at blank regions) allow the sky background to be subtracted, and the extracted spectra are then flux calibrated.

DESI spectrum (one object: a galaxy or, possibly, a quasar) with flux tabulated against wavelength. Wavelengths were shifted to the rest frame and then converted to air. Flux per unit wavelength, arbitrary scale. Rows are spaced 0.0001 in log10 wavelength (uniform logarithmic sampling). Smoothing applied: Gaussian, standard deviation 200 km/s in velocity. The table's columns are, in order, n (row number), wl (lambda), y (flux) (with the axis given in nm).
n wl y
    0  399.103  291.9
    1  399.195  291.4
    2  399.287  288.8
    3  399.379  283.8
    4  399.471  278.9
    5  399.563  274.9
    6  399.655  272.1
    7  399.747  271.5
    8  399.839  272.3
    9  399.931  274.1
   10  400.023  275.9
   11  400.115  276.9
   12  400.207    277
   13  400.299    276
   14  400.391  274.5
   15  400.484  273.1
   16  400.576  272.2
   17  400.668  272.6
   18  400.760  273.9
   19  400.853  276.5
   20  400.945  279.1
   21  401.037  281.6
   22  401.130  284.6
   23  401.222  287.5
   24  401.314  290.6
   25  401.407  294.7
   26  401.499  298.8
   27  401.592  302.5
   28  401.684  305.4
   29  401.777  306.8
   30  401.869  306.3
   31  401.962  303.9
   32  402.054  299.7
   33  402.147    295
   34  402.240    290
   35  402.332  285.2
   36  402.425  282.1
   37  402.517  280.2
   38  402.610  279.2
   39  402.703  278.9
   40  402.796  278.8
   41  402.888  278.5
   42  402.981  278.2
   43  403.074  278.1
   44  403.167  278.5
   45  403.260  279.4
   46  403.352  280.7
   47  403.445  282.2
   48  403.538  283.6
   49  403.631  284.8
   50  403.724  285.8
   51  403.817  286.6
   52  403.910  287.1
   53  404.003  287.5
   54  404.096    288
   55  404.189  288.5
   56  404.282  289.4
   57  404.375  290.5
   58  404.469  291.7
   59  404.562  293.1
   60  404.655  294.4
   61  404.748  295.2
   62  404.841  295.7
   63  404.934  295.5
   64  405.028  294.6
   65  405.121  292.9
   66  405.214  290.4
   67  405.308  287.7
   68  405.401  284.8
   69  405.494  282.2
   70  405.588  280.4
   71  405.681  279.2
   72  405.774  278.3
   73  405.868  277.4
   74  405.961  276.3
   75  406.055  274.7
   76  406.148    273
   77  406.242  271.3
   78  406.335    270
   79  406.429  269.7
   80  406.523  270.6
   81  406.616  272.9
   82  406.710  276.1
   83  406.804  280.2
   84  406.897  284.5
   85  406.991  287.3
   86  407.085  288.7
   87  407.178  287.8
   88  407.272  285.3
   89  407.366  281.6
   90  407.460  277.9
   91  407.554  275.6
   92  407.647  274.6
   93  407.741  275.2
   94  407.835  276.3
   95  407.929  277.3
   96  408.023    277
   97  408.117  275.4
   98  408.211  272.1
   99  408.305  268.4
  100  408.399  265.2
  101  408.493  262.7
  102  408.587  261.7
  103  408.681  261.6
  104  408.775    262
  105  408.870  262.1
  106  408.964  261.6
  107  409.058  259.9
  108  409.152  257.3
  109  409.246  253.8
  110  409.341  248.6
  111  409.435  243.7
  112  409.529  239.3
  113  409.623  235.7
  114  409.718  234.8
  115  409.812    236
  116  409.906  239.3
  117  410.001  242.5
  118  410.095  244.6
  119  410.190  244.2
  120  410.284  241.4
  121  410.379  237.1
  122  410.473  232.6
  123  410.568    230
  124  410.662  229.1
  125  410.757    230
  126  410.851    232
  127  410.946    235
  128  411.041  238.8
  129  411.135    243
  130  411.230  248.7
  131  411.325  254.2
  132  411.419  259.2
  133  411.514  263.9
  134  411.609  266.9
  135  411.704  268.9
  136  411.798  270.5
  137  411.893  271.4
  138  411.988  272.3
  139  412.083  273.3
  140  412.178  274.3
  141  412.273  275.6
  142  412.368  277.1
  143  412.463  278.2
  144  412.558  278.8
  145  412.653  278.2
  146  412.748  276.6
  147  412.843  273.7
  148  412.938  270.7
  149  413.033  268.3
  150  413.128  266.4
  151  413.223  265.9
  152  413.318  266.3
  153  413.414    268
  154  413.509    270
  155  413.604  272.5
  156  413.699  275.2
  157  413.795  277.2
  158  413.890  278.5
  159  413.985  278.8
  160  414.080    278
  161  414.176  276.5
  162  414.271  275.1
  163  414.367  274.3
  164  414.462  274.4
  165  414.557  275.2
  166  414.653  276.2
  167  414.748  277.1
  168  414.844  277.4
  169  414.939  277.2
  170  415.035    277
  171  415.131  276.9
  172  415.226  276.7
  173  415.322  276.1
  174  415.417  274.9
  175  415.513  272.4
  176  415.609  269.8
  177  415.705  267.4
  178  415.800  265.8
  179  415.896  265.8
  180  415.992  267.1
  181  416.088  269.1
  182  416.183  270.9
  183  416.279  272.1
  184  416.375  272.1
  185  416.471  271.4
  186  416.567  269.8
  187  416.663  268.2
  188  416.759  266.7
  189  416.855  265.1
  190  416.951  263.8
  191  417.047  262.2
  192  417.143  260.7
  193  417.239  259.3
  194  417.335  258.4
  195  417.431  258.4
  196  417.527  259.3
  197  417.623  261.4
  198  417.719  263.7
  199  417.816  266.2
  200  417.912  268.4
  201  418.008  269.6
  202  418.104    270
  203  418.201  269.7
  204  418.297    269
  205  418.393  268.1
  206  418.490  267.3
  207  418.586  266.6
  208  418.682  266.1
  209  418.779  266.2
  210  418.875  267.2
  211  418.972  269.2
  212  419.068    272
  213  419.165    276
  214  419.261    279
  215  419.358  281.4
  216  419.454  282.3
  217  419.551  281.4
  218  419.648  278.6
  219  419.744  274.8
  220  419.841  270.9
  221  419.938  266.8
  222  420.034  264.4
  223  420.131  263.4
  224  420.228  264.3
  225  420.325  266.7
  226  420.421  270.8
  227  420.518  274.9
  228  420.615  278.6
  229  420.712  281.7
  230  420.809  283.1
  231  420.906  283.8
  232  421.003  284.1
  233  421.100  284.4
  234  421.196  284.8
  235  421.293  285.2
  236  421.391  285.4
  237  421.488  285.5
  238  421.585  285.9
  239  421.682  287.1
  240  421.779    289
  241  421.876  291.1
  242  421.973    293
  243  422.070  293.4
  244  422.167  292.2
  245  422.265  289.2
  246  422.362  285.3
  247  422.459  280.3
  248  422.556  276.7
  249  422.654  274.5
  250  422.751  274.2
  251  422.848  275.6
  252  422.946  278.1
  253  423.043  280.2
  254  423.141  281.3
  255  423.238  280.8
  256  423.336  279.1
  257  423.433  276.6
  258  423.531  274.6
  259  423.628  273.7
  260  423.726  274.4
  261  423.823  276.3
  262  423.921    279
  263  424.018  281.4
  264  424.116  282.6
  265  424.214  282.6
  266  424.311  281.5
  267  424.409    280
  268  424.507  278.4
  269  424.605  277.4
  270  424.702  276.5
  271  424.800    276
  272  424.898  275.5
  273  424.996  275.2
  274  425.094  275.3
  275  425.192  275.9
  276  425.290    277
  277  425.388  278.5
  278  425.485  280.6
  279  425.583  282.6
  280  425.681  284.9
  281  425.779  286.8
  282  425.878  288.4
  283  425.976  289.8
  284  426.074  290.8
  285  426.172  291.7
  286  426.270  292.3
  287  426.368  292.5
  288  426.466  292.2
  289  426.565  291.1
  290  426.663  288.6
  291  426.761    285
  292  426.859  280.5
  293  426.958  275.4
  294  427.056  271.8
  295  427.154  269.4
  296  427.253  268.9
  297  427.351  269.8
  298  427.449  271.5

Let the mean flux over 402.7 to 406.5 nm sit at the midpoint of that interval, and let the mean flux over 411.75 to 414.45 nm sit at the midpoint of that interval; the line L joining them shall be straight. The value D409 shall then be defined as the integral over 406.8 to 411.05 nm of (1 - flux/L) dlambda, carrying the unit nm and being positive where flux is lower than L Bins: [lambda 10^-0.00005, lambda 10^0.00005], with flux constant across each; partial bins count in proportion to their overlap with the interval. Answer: 0.32 nm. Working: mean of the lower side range 284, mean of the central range 258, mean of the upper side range 274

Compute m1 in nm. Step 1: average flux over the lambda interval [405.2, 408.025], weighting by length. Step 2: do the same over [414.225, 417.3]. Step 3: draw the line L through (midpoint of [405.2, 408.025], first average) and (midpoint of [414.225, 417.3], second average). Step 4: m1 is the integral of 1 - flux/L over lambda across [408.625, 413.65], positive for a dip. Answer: 0.34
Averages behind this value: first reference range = 279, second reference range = 271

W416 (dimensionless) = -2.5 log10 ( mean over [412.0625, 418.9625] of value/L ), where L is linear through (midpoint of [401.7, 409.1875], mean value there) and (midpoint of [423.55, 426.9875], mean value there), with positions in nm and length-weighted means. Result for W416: 0.04 mag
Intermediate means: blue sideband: 281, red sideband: 282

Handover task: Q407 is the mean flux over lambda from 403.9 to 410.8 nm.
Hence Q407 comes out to 270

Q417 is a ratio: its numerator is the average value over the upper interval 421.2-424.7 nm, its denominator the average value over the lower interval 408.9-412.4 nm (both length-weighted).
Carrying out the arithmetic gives 1.12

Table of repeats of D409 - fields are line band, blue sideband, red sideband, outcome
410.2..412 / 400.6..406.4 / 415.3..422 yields 0.20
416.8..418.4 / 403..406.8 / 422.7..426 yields 0.09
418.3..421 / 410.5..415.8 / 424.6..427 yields 0.03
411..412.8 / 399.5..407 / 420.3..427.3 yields 0.10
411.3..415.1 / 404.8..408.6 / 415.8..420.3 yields 0.00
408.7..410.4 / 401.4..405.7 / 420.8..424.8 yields 0.23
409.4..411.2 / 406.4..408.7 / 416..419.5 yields 0.24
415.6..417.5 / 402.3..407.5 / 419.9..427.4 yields 0.10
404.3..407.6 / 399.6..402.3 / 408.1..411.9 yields -0.21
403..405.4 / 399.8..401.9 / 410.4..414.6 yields -0.08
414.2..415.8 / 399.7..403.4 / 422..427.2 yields 0.04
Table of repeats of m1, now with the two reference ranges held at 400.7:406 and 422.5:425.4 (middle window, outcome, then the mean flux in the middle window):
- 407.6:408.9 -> 0.07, 269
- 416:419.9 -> 0.16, 269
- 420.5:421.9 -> -0.03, 284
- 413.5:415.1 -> 0.03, 276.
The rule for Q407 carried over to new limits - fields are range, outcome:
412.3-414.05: 274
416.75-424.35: 275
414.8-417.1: 271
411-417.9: 269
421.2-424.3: 282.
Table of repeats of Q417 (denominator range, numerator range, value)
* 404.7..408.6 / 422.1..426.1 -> 1.00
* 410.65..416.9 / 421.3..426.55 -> 1.05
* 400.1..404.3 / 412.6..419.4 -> 0.95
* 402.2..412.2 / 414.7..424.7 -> 1.02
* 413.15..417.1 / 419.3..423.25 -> 1.03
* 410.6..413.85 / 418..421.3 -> 1.04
